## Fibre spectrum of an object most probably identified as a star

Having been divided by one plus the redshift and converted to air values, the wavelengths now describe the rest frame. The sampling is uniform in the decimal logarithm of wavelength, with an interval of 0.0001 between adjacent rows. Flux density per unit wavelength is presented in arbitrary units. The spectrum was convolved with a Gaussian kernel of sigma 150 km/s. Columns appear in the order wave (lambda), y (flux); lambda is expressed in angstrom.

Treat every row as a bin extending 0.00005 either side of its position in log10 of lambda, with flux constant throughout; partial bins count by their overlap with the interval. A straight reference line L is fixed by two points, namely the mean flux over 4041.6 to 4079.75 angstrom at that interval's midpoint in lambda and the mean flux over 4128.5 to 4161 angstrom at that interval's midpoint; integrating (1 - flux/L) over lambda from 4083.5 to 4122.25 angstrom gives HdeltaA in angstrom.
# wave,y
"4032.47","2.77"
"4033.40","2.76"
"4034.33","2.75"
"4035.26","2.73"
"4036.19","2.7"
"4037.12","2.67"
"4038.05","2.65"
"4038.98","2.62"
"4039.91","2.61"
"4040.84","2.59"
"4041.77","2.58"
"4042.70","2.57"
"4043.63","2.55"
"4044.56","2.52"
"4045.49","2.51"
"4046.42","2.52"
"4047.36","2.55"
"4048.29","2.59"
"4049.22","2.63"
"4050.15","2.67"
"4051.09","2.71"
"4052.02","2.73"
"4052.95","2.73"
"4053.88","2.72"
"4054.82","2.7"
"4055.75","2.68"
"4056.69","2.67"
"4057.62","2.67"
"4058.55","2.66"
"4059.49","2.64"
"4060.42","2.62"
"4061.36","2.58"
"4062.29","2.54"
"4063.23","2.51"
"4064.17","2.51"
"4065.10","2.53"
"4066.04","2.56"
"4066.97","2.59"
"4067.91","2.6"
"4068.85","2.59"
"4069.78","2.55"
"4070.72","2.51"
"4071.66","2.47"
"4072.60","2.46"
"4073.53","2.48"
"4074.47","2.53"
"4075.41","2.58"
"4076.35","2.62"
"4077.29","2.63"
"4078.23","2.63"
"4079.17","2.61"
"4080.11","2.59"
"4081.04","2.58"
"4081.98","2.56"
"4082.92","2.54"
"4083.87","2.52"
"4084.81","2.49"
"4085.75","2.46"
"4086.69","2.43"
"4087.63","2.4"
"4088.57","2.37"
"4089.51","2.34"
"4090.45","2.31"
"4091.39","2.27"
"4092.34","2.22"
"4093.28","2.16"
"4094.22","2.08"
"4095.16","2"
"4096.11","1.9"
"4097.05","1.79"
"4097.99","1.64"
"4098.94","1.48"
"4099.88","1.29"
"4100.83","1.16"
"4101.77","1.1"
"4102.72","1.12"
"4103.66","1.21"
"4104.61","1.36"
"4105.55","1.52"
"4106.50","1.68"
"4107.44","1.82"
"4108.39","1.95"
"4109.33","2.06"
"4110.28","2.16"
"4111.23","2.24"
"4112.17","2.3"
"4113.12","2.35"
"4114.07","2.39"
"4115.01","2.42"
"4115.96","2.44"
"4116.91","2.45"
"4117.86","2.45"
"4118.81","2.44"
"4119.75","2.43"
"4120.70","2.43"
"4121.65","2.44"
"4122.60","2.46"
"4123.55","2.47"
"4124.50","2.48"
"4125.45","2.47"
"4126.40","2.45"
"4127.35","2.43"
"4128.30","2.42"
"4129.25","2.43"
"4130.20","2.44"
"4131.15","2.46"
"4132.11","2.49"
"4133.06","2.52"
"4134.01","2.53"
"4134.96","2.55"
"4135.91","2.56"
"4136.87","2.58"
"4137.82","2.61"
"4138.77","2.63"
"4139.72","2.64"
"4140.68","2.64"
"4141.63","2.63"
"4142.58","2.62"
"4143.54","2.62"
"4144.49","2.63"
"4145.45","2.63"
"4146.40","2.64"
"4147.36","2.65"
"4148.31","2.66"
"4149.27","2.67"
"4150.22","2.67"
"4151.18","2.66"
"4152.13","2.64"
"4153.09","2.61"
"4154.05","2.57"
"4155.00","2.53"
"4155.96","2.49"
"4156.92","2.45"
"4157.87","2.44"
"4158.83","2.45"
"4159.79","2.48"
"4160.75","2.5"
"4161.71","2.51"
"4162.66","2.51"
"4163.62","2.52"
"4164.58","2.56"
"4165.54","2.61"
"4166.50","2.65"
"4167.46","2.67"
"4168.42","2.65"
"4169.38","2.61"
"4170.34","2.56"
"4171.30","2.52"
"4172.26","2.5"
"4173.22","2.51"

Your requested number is 7.9 angstrom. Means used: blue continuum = 2.59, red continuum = 2.57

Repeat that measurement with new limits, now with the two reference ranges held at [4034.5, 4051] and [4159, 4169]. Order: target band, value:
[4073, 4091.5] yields 0.7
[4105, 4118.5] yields 2.2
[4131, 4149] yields -0.2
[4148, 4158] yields -0.1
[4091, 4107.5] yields 6.0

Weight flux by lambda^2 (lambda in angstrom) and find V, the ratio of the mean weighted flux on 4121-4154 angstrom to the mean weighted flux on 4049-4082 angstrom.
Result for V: 1.0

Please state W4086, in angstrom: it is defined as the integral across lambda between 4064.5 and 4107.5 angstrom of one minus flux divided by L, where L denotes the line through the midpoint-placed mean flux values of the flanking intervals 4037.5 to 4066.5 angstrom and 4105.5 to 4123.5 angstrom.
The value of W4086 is 4.34 angstrom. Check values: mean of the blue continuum 2.61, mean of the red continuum 2.26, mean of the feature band 2.18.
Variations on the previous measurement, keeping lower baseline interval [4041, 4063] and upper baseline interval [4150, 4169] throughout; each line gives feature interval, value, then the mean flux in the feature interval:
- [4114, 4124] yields 0.5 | 2.44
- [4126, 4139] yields 0.3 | 2.51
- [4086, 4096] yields 1.3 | 2.25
